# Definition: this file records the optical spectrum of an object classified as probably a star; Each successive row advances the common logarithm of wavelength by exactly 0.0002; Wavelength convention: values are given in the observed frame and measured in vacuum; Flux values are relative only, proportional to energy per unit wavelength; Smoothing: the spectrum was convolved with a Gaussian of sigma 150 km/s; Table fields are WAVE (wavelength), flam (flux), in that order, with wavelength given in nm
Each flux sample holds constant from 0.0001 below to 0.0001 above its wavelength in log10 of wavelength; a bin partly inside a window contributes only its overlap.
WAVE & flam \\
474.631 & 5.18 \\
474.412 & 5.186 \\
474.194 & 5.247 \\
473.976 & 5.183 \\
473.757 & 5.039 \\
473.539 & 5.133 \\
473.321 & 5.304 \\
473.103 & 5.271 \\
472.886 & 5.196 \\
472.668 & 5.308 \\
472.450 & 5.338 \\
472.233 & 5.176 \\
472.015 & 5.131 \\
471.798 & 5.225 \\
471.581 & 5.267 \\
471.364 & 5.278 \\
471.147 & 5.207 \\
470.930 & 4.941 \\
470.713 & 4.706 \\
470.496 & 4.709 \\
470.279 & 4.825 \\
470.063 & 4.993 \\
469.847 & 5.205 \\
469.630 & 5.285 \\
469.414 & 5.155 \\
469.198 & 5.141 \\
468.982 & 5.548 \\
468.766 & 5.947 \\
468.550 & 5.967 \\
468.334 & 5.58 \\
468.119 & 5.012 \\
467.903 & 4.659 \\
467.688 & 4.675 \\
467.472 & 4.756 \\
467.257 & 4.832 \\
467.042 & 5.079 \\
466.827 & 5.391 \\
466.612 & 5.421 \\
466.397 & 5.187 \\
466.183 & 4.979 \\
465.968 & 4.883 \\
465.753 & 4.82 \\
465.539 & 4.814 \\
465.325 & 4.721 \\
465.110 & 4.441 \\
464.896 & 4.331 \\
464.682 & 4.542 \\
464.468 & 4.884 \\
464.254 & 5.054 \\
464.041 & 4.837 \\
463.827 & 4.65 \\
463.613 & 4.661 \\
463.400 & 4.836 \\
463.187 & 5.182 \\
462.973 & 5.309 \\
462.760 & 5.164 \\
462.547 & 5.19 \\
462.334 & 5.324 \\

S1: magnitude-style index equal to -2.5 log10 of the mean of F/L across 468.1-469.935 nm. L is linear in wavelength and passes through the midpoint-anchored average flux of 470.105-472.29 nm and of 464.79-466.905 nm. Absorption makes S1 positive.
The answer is -0.10 mag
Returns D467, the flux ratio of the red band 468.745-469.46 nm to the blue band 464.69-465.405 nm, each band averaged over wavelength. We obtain 1.21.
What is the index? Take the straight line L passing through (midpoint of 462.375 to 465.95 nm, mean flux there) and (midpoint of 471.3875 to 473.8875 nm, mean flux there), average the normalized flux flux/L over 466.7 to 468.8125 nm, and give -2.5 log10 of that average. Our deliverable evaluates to -0.03 mag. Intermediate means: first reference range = 4.85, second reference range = 5.22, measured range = 5.17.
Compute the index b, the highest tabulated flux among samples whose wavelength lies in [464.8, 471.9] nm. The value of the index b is 5.967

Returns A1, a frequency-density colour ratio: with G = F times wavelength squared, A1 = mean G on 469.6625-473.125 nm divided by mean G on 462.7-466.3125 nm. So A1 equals 1.09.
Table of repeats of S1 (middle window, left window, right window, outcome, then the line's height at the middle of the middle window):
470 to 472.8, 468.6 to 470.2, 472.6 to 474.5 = 0.04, 5.28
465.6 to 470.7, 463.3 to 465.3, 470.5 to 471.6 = -0.05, 4.88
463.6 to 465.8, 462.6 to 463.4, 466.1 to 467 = 0.11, 5.2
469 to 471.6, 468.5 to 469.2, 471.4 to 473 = 0.09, 5.5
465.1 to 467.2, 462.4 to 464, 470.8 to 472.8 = 0.02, 5.07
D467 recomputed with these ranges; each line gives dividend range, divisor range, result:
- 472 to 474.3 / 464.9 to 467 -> 1.06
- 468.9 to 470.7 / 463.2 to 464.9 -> 1.06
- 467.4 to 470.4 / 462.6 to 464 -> 1.05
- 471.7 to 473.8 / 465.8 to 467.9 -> 1.04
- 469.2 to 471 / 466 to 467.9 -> 0.99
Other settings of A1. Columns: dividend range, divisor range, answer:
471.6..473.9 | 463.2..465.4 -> 1.15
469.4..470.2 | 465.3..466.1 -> 1.09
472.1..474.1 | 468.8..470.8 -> 1.04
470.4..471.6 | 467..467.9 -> 1.06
